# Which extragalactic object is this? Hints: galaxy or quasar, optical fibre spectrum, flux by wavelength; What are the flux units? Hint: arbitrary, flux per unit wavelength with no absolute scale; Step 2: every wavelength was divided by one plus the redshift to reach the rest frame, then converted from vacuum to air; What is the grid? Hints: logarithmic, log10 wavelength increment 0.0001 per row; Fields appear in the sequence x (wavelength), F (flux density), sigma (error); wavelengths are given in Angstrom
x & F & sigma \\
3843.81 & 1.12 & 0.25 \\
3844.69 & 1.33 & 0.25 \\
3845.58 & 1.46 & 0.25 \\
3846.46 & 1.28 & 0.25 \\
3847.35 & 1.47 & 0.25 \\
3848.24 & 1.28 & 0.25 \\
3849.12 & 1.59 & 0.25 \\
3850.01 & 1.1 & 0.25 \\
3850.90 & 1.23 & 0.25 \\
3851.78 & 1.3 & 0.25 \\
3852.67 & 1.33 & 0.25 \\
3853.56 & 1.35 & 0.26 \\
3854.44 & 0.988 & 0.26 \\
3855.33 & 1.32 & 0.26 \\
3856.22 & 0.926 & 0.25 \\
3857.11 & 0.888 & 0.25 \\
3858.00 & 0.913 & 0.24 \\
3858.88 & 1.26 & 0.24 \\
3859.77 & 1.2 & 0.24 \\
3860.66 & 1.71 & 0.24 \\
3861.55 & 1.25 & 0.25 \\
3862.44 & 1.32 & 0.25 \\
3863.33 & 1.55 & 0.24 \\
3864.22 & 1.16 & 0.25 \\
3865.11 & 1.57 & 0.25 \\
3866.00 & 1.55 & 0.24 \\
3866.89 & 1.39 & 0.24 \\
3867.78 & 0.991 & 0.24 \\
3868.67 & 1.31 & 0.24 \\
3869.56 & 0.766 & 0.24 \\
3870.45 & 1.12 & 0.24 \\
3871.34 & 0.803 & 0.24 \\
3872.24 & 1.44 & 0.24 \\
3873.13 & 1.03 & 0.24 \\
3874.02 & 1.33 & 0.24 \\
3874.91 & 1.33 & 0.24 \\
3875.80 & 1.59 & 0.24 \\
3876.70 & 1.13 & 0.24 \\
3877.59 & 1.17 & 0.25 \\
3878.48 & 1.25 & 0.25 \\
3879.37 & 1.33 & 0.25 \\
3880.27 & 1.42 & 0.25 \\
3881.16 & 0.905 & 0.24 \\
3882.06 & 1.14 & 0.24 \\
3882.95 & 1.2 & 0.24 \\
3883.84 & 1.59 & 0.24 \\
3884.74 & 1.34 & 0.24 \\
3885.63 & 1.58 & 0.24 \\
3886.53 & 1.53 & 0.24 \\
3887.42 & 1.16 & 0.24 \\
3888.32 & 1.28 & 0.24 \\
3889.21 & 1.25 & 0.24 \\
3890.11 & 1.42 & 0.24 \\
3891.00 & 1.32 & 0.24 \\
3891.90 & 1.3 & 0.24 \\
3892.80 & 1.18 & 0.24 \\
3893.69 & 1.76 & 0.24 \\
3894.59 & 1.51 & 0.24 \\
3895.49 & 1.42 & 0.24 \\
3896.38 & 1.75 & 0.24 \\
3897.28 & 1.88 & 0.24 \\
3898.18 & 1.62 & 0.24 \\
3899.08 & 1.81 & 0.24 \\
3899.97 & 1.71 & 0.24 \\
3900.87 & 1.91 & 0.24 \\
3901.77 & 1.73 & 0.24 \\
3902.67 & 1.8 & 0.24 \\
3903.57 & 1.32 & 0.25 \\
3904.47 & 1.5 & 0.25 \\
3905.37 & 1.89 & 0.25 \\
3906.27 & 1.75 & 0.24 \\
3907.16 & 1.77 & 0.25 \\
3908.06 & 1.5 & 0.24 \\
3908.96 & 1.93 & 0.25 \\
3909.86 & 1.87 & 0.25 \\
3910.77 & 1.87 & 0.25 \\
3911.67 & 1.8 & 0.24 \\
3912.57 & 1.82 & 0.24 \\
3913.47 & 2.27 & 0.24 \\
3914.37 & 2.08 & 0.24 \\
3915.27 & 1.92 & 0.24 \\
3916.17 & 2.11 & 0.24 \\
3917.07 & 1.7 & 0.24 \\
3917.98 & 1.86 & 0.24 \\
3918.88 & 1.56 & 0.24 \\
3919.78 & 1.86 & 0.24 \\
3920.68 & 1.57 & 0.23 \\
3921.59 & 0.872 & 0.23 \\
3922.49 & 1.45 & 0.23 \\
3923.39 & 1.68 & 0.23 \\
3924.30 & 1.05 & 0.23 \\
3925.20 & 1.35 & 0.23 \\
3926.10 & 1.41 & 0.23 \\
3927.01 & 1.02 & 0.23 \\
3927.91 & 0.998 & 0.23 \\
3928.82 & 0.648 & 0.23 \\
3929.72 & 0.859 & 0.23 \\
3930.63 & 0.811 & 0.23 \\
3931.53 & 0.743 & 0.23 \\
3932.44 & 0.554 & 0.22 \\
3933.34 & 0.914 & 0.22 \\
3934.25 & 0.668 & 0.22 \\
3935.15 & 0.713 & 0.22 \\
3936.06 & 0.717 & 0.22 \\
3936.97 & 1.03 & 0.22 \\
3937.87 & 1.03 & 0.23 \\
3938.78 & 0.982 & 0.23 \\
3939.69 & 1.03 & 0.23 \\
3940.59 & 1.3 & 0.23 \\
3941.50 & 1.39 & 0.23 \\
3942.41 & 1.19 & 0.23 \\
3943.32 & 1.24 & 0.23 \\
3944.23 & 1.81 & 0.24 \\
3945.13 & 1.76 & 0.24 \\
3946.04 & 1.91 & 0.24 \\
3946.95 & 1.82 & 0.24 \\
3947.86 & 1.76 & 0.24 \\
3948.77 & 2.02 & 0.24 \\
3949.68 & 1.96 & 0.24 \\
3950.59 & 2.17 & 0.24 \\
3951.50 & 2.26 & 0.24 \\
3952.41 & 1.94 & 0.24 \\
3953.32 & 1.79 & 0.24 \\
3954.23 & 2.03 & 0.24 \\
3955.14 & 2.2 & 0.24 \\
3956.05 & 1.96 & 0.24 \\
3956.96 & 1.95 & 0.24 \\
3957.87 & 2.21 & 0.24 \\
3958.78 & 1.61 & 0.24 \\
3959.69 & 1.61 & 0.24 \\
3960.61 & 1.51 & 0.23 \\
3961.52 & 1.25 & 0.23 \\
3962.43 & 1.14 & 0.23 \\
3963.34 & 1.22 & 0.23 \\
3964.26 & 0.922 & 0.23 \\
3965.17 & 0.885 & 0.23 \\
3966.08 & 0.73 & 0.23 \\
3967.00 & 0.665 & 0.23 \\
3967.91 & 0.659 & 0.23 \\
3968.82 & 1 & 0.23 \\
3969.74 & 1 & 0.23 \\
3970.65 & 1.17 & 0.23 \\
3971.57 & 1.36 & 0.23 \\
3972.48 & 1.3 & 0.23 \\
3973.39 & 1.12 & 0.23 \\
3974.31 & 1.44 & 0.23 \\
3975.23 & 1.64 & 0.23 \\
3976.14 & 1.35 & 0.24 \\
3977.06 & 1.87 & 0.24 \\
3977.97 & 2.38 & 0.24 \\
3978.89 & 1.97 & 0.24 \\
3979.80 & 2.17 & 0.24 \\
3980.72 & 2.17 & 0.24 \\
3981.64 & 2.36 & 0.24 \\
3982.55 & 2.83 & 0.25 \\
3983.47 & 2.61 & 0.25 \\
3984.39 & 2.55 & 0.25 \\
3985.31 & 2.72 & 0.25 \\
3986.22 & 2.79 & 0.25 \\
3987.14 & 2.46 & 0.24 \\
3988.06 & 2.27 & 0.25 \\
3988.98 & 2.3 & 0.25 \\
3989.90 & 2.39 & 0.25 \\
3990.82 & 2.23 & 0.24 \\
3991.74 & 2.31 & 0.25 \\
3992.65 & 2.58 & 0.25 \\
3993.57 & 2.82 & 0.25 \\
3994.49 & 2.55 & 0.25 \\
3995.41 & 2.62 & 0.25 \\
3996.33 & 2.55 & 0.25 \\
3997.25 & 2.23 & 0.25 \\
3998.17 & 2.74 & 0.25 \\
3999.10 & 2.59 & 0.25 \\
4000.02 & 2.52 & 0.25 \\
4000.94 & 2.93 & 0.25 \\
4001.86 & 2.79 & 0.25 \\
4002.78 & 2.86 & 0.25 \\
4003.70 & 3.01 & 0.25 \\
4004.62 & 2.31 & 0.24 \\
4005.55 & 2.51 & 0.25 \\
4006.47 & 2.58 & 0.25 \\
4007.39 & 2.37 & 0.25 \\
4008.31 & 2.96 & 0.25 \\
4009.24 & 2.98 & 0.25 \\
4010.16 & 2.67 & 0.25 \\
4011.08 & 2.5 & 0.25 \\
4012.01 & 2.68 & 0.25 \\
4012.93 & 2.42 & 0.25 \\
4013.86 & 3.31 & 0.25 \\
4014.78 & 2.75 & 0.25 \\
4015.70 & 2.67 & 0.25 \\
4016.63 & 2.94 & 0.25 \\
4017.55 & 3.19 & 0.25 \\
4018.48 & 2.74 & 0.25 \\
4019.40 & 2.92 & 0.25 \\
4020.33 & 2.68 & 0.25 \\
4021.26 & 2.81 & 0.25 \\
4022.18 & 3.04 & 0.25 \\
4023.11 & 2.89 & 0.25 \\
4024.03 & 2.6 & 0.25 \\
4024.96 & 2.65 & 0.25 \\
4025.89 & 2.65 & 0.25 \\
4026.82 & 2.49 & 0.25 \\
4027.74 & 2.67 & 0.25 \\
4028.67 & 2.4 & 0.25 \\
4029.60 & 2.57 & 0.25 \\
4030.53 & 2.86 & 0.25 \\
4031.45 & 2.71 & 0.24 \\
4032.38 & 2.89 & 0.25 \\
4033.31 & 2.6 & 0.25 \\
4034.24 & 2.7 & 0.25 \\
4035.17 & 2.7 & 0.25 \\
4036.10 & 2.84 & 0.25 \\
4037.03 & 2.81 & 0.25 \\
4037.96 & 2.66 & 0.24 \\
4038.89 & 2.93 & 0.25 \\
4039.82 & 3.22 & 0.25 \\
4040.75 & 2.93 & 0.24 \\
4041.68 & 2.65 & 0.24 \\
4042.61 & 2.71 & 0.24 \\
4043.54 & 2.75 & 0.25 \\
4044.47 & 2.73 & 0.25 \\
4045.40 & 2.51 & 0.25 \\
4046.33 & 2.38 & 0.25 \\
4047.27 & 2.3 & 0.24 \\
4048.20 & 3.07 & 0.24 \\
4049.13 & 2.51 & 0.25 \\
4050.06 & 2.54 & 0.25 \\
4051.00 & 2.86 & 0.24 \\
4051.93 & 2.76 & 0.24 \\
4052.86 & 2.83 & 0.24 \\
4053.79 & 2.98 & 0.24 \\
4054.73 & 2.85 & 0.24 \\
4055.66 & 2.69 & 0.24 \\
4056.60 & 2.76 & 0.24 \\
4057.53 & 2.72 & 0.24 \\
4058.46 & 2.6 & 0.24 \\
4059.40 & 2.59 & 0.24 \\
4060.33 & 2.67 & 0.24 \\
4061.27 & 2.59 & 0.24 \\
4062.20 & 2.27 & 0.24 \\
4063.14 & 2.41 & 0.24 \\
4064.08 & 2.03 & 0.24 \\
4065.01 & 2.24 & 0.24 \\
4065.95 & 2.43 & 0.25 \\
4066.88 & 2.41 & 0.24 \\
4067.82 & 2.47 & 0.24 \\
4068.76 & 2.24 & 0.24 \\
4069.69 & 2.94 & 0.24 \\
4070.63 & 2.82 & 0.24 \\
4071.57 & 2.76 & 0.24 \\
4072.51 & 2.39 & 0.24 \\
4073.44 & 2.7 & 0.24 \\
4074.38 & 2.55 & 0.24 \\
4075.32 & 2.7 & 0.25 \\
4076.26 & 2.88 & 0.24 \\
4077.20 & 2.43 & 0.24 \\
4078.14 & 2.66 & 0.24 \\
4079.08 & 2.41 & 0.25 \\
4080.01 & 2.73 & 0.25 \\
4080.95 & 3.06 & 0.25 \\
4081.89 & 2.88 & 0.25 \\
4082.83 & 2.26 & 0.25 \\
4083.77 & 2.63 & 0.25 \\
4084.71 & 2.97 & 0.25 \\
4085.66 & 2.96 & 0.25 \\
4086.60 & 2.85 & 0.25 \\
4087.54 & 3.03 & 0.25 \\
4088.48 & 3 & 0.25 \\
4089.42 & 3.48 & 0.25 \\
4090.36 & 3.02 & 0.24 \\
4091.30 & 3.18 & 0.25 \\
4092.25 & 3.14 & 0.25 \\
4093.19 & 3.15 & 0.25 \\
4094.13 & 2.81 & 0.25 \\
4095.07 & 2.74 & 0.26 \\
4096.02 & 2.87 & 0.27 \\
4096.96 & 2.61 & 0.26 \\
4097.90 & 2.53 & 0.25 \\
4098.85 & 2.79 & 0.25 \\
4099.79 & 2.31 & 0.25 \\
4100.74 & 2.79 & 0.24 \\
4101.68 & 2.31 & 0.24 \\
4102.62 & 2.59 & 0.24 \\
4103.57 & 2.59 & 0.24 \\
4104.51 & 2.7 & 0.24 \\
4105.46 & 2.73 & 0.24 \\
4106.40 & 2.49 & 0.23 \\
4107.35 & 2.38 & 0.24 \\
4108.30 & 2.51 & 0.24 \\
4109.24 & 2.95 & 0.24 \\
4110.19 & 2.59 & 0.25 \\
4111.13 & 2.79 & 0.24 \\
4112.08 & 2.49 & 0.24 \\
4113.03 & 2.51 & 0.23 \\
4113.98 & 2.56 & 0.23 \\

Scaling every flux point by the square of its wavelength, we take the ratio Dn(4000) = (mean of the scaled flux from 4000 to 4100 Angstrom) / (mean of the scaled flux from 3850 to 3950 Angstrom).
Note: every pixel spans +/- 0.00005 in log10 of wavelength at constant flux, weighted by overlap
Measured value 2.12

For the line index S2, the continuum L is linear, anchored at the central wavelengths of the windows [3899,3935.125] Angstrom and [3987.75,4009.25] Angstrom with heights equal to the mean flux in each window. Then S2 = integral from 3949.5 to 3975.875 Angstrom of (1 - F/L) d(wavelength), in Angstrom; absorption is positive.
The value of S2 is 7.68 Angstrom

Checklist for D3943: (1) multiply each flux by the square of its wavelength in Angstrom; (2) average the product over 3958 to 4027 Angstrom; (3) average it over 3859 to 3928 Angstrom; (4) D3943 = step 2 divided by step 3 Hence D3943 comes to 1.6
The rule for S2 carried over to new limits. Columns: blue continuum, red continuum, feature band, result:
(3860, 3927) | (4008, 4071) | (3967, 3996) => 2.85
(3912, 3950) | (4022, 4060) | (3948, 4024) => -4.49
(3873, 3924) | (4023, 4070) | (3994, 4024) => -4.47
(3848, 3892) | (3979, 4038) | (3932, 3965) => 9.23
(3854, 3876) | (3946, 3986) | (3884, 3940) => 0.20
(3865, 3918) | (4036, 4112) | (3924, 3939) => 7.27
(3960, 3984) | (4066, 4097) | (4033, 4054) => -3.66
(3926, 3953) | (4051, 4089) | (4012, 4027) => -4.74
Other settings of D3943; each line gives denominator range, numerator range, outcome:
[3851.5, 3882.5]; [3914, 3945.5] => 1.05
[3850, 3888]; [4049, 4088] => 2.34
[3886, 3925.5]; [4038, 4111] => 1.80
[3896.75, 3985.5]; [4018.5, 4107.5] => 1.84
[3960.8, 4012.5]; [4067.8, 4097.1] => 1.40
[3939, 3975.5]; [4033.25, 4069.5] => 1.85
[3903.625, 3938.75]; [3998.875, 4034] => 2.06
